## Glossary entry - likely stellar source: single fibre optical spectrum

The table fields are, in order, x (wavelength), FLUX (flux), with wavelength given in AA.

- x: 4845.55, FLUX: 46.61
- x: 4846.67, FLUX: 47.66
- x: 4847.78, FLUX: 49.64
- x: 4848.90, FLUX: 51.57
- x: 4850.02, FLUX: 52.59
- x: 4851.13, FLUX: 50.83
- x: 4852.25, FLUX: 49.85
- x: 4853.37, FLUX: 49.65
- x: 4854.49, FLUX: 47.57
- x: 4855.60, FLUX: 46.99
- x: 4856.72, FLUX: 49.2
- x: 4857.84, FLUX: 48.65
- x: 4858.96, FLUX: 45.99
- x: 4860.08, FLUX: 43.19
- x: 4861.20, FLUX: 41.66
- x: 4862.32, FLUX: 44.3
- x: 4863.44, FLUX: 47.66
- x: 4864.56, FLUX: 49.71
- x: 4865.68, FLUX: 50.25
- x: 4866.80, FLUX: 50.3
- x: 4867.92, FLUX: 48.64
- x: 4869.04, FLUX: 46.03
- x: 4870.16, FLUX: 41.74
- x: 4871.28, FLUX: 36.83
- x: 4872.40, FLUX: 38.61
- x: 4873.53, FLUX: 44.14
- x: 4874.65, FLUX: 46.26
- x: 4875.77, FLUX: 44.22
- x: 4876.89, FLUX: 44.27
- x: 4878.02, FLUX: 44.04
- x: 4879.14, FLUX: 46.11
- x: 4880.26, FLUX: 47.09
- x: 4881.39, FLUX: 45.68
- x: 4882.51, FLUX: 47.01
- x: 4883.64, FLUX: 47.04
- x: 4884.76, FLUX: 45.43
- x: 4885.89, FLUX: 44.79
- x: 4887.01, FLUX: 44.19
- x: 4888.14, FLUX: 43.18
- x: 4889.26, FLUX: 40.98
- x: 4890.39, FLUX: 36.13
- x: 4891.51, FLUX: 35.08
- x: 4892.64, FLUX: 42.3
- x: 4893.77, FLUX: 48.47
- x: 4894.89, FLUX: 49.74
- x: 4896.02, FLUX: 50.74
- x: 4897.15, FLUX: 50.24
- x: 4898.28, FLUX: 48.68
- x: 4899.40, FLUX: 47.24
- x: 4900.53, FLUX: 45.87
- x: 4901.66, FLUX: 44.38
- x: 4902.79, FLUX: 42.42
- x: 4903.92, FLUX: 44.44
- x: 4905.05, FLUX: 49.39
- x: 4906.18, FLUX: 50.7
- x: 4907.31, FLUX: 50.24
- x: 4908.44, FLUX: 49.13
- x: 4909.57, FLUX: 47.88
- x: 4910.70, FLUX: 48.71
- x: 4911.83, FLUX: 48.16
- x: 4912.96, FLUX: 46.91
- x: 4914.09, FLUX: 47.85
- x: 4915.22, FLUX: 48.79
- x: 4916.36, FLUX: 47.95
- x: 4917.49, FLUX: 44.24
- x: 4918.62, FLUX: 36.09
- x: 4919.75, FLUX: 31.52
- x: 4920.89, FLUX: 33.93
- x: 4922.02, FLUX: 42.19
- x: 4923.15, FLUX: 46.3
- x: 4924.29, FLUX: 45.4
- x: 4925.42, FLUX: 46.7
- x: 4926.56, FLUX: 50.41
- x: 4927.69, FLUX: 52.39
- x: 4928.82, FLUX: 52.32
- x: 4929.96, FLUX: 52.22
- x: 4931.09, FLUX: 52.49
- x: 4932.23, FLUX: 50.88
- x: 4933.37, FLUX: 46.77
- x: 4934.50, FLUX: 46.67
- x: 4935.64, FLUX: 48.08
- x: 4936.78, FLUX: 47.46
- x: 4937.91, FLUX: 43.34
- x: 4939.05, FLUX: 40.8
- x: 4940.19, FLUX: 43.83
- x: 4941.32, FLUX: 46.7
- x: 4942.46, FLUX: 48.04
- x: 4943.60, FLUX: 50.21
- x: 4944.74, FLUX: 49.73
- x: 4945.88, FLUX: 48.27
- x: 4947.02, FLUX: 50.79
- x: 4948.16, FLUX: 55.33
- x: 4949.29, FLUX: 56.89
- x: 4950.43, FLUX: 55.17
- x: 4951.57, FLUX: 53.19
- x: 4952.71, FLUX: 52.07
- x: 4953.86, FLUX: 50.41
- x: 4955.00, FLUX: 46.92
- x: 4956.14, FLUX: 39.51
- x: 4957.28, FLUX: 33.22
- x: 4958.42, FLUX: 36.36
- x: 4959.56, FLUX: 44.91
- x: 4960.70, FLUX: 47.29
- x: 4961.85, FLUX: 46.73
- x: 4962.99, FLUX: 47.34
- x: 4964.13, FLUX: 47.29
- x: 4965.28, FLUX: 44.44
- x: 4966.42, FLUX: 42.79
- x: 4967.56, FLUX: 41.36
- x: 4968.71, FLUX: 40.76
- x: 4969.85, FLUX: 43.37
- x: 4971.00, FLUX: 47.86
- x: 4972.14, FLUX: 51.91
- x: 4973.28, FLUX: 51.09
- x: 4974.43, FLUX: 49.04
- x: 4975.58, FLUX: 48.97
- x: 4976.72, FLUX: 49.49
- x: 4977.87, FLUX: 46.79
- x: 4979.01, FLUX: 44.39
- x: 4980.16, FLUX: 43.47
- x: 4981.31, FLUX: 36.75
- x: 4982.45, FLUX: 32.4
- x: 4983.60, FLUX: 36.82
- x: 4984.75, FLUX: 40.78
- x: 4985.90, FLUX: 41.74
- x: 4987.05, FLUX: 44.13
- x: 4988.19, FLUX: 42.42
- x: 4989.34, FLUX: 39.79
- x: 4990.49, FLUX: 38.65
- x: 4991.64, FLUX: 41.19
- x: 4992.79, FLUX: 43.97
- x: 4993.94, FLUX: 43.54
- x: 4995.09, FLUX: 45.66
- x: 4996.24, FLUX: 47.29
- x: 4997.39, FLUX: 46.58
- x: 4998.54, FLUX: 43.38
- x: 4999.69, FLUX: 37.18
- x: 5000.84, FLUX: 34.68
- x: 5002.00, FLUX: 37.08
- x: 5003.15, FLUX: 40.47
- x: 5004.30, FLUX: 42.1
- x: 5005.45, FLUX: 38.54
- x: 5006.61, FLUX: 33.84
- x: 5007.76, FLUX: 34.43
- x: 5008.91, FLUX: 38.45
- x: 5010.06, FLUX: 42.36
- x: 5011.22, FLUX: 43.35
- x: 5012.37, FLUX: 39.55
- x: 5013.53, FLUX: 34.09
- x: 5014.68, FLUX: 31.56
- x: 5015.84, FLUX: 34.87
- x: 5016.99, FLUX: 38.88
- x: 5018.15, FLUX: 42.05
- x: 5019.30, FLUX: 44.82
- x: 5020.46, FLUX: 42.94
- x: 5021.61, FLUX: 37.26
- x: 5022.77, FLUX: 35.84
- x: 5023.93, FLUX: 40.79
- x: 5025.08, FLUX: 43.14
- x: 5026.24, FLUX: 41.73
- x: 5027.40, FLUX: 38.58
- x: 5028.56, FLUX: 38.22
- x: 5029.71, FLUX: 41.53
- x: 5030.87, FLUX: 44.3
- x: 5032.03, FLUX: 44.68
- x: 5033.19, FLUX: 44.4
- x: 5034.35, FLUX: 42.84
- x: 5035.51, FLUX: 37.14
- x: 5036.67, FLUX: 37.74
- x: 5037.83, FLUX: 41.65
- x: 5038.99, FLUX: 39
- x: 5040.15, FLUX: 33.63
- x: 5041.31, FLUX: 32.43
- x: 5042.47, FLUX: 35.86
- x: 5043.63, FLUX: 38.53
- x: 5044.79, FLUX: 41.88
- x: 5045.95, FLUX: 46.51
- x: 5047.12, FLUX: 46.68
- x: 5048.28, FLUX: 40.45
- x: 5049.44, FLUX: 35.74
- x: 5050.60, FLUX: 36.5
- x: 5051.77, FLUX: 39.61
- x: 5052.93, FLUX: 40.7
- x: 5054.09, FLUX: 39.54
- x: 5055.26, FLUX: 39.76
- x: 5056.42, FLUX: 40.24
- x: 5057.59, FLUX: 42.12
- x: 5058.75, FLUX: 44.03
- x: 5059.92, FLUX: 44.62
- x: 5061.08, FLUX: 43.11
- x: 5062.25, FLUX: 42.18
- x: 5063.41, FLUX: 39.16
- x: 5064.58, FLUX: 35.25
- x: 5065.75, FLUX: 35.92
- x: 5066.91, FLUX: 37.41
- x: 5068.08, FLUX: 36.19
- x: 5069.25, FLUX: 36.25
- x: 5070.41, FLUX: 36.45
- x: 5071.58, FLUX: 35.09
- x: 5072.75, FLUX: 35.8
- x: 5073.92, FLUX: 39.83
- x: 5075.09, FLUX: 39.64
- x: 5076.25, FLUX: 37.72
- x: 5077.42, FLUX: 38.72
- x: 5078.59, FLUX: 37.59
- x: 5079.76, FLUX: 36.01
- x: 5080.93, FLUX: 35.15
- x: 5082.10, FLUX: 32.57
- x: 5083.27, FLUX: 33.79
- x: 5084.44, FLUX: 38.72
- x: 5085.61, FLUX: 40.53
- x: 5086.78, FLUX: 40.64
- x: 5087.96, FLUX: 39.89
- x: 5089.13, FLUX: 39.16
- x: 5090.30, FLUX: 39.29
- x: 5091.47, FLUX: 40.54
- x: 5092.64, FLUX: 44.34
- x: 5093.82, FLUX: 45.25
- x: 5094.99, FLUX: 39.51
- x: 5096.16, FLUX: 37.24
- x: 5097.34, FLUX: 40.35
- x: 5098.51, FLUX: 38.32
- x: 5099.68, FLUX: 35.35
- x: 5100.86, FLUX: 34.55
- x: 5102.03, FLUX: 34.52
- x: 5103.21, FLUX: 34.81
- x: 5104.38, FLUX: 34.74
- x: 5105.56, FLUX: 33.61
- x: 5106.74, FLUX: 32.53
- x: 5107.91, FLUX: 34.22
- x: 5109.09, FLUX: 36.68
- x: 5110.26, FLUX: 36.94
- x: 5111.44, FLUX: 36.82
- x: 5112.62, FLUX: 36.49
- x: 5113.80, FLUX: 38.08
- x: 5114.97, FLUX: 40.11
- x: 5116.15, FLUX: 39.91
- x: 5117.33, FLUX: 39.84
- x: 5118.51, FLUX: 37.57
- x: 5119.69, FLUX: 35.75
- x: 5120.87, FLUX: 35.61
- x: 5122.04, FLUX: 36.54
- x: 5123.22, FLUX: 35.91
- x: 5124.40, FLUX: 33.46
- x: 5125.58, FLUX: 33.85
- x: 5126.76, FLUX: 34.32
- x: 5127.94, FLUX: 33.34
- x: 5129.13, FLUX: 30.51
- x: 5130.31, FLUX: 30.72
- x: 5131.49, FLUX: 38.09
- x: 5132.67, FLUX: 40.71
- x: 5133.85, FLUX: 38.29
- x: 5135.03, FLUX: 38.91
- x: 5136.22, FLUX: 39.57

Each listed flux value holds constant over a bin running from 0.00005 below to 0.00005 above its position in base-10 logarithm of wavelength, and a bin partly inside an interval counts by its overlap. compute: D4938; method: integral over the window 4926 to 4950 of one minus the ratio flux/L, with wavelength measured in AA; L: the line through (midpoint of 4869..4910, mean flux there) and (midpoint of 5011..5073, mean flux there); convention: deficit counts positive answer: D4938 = -3.3 AA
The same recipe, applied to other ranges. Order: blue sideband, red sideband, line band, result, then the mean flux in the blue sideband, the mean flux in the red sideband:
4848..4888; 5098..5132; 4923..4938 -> -1.8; 46.3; 35.6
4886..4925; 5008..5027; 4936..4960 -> -2.5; 45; 39.4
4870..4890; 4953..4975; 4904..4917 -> -1.2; 43.9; 45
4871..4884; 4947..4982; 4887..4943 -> -0.8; 44.4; 46.5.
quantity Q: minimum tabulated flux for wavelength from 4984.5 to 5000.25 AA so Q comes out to 37.18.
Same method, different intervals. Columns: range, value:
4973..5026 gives 31.56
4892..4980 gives 31.52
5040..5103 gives 32.43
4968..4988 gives 32.4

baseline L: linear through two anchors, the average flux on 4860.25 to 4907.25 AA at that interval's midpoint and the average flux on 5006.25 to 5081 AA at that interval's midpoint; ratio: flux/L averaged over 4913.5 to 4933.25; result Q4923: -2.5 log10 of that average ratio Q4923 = -0.05 mag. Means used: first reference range 45.3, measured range 46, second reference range 39.2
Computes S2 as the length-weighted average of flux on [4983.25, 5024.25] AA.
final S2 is 40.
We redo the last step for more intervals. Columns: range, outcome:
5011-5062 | 40.1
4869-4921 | 44.9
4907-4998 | 45.8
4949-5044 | 42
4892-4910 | 47.5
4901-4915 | 47.5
